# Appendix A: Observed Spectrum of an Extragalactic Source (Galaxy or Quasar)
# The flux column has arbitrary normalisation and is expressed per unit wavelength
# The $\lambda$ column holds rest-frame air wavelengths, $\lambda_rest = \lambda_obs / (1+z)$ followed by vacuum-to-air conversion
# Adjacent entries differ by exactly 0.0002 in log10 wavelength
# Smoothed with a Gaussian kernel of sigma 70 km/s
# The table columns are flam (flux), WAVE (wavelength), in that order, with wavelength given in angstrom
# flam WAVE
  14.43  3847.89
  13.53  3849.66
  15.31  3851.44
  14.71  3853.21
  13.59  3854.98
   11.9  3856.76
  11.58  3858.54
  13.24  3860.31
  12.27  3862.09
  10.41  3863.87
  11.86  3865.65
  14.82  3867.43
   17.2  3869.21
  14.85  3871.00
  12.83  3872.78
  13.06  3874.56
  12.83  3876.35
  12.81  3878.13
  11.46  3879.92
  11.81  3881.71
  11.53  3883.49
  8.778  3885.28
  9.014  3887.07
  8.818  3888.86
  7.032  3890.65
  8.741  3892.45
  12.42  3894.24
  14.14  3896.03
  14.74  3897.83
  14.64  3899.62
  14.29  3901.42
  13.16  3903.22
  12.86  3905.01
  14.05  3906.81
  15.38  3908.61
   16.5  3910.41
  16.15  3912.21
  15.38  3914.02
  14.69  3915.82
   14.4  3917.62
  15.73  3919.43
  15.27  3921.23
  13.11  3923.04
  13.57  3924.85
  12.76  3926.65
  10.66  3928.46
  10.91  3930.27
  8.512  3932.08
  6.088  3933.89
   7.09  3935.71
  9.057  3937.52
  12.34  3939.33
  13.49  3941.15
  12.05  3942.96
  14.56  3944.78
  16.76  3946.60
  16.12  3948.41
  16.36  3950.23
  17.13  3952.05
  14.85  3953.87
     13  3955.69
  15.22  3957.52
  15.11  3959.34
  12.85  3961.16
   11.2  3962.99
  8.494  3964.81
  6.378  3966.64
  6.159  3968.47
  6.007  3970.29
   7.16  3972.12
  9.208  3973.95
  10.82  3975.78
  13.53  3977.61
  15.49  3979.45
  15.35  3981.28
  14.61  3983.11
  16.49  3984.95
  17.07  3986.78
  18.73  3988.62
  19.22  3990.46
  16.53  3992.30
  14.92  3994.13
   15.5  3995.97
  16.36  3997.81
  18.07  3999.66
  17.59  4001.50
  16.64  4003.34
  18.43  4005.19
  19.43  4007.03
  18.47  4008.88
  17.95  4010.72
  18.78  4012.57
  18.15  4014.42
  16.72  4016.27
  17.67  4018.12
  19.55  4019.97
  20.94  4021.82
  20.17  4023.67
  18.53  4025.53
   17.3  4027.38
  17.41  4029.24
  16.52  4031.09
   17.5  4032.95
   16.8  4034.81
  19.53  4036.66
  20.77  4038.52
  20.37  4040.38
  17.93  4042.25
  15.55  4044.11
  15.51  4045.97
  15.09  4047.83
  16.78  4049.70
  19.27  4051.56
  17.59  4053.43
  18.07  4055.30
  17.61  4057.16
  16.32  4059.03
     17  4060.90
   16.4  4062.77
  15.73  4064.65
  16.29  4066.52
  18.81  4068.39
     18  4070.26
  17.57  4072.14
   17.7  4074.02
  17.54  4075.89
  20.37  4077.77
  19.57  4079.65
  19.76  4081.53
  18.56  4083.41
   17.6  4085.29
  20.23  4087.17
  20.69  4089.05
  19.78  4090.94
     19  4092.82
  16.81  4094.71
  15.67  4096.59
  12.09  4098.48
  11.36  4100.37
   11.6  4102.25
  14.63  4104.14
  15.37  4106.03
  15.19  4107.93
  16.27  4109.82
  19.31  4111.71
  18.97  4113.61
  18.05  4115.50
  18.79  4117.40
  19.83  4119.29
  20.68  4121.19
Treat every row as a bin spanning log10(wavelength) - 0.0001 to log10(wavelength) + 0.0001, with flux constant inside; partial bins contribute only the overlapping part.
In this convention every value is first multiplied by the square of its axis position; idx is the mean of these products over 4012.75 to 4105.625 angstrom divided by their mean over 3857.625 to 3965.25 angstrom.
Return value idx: 1.5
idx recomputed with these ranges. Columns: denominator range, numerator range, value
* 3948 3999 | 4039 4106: 1.33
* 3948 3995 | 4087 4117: 1.32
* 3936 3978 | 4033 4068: 1.52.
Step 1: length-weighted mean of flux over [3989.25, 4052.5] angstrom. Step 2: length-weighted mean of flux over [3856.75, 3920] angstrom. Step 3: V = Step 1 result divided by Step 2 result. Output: 1.38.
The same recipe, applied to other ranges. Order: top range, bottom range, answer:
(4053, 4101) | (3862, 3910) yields 1.41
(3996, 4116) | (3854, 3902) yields 1.44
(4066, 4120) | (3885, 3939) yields 1.42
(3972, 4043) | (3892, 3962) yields 1.27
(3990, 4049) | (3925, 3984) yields 1.50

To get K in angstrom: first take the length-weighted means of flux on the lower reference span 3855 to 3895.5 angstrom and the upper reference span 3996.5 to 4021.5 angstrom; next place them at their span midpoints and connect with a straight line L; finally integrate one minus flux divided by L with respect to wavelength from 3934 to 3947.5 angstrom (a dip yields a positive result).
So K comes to 2.8 angstrom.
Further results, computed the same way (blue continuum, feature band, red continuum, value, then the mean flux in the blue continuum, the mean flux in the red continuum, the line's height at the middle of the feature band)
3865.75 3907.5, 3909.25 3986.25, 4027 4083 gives 8.6 angstrom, 12.4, 17.7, 14.3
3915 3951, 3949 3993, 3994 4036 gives 5.4 angstrom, 12.7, 17.9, 15.1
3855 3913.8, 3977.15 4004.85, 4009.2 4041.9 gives 1.0 angstrom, 12.7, 18.5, 17.1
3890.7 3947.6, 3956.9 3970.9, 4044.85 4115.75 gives 3.9 angstrom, 12.9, 17.1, 14.1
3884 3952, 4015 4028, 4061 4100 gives -2.2 angstrom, 12.7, 17.8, 16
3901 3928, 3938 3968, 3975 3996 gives 3.6 angstrom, 14.4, 15.7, 15.1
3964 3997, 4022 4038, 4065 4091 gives -2.4 angstrom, 12.9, 18.6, 15.8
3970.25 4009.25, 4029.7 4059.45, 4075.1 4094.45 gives 0.0 angstrom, 15.4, 19.2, 17.6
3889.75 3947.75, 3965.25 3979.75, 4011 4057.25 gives 5.9 angstrom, 12.8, 18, 15.2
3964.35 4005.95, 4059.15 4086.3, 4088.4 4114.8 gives -4.0 angstrom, 13.9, 16.2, 15.6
